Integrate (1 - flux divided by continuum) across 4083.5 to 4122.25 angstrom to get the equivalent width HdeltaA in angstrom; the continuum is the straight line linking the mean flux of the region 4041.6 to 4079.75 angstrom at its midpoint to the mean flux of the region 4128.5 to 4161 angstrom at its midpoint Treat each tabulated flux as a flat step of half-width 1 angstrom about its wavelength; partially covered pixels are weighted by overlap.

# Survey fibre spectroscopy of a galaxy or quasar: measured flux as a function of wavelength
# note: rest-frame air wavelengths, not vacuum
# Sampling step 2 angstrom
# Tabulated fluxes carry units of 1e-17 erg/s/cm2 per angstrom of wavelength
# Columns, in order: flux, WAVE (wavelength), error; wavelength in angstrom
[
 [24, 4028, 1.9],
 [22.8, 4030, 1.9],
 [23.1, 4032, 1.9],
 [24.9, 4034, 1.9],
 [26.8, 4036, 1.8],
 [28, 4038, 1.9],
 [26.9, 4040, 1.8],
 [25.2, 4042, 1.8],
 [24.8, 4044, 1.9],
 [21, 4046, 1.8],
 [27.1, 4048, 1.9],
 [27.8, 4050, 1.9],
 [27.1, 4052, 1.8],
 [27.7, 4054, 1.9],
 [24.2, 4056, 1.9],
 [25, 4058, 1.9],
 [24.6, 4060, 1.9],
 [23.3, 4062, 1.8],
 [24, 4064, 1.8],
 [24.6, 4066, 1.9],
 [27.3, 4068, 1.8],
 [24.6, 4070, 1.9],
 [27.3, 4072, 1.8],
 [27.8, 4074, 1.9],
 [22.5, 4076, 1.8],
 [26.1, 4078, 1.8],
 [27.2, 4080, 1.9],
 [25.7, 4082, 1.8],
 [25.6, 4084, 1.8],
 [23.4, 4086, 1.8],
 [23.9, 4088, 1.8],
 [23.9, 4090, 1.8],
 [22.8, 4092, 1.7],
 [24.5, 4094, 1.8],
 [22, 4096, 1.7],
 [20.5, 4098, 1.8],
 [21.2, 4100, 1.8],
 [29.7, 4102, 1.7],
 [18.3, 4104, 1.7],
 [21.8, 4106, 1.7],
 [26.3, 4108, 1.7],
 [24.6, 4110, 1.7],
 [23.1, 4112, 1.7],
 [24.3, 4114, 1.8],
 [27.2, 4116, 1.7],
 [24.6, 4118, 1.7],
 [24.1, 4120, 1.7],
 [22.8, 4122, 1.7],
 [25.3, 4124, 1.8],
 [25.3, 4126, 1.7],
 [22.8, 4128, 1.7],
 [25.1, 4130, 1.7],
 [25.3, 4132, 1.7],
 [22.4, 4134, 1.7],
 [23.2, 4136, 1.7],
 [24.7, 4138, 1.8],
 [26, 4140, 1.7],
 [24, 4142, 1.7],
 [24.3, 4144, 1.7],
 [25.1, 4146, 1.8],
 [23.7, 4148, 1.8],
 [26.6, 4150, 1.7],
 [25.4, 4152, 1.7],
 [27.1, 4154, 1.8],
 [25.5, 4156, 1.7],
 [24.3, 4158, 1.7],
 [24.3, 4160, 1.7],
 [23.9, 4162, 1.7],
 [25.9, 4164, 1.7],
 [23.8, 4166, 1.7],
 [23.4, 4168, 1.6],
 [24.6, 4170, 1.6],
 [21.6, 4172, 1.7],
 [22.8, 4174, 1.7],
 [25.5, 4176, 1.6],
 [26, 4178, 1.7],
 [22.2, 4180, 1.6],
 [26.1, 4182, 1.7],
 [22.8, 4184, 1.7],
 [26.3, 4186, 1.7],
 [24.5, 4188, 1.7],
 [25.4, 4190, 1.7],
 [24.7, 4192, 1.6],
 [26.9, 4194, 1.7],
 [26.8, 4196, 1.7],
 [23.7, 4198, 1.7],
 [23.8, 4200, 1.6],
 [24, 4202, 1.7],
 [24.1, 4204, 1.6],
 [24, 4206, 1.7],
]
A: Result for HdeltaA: 2.11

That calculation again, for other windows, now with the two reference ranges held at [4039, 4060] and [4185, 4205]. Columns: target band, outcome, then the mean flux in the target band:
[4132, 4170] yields 0.8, 24.7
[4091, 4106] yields 1.6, 22.7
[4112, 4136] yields 0.9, 24.4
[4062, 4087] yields 0.1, 25.4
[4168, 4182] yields 0.7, 23.9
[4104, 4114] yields 0.8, 23.4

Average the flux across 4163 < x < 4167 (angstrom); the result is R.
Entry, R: 24.9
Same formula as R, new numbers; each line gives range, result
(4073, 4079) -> 25.5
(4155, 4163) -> 24.5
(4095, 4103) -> 23.4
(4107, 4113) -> 24.7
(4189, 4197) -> 25.9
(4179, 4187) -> 24.4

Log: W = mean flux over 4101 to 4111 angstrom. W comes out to 24.1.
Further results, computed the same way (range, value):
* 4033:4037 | 25.9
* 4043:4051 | 25.2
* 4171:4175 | 22.2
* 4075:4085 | 25.4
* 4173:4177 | 24.1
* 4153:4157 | 26.3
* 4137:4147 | 24.8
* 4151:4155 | 26.2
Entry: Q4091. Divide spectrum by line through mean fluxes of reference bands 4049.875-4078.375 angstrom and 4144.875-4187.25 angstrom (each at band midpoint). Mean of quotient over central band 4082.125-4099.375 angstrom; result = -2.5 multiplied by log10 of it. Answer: 0.08 mag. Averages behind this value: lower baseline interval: 25.5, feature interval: 23.4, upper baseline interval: 24.6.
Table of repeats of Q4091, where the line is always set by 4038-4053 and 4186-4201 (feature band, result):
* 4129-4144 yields 0.047 mag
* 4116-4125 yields 0.043 mag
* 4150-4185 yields 0.036 mag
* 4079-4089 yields 0.022 mag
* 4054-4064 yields 0.052 mag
